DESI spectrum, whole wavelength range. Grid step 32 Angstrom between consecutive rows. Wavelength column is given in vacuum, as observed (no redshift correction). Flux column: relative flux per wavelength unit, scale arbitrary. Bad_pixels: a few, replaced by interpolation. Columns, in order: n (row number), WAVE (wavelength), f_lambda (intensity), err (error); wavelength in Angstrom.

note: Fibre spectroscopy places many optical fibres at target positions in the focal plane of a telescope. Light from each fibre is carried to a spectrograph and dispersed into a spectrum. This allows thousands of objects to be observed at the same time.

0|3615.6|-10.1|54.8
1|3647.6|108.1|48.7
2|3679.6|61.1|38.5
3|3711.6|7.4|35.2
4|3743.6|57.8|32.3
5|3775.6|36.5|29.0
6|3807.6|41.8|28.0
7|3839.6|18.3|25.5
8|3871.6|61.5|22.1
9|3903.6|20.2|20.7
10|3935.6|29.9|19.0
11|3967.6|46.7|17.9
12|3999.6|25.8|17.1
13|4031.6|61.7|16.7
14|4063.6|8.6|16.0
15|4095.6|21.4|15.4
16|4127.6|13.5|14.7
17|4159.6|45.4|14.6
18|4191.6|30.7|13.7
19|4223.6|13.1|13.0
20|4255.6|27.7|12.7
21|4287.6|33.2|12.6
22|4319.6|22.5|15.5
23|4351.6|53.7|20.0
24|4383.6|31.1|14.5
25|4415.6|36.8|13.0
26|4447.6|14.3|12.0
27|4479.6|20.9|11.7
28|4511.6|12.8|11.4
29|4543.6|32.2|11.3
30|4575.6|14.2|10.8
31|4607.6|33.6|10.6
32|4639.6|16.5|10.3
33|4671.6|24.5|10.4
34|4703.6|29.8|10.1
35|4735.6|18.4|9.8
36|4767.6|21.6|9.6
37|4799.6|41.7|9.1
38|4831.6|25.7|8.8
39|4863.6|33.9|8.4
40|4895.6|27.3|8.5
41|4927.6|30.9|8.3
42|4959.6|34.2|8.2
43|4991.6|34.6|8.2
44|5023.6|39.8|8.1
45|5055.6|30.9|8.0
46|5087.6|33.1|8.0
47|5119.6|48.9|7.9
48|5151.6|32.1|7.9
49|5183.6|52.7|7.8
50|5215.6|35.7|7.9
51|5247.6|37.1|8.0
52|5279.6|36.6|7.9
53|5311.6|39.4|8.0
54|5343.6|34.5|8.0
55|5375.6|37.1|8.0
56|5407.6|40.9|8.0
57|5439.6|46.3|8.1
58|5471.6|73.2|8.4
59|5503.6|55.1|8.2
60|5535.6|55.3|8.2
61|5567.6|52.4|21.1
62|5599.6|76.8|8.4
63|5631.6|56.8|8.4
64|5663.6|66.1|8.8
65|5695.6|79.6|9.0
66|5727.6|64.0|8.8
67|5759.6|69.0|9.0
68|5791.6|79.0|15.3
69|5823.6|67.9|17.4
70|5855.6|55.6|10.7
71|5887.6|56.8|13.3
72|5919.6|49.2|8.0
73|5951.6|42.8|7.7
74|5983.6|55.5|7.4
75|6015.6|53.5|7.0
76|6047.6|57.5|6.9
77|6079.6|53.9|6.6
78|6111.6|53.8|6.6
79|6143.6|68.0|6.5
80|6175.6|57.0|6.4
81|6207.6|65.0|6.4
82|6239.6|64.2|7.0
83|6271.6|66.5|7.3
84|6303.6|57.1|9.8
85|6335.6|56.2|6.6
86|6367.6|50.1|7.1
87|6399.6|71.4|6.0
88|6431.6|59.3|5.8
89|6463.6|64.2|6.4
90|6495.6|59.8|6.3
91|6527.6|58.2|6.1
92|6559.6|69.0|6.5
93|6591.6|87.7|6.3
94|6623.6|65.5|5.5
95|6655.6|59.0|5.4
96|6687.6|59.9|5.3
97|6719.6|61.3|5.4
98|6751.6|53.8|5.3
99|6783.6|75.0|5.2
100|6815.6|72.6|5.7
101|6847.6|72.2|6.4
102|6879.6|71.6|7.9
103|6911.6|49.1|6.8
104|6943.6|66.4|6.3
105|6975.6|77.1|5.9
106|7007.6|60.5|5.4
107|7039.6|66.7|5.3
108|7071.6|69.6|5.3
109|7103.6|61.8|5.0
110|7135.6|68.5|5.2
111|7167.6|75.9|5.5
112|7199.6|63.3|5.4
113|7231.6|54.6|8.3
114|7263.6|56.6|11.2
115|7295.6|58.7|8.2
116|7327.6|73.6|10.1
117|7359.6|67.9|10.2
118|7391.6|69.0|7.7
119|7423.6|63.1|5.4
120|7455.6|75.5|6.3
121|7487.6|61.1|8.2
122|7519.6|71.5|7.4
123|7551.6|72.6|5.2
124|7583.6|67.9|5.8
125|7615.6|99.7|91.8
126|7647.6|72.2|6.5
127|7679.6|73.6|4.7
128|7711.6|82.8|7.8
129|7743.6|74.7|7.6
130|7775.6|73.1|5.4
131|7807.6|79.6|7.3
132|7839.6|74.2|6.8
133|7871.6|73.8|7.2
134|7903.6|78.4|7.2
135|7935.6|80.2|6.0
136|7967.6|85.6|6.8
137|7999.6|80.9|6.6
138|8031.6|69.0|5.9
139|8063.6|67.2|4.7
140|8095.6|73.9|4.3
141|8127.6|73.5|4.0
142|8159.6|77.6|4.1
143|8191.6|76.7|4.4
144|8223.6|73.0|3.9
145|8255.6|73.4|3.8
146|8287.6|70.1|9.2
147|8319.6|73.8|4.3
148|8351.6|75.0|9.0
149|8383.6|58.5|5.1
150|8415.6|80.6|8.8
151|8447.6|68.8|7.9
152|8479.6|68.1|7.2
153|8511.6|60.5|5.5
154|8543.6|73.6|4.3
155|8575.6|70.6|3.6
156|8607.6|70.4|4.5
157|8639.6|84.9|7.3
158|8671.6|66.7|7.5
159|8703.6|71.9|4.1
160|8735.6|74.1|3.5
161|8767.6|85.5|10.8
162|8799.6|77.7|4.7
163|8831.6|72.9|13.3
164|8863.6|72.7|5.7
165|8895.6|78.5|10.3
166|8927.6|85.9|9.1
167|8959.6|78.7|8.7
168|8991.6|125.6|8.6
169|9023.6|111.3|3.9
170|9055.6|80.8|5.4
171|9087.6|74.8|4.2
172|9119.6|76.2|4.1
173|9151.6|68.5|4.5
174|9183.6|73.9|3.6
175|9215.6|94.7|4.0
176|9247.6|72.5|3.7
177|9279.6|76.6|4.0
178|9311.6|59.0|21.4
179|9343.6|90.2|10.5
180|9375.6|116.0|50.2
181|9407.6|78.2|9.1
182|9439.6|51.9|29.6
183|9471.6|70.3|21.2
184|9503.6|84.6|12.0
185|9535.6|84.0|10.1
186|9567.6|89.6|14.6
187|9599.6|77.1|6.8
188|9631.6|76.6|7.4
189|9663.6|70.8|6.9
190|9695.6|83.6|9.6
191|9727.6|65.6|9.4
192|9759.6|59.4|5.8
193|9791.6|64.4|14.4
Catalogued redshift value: 0.37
